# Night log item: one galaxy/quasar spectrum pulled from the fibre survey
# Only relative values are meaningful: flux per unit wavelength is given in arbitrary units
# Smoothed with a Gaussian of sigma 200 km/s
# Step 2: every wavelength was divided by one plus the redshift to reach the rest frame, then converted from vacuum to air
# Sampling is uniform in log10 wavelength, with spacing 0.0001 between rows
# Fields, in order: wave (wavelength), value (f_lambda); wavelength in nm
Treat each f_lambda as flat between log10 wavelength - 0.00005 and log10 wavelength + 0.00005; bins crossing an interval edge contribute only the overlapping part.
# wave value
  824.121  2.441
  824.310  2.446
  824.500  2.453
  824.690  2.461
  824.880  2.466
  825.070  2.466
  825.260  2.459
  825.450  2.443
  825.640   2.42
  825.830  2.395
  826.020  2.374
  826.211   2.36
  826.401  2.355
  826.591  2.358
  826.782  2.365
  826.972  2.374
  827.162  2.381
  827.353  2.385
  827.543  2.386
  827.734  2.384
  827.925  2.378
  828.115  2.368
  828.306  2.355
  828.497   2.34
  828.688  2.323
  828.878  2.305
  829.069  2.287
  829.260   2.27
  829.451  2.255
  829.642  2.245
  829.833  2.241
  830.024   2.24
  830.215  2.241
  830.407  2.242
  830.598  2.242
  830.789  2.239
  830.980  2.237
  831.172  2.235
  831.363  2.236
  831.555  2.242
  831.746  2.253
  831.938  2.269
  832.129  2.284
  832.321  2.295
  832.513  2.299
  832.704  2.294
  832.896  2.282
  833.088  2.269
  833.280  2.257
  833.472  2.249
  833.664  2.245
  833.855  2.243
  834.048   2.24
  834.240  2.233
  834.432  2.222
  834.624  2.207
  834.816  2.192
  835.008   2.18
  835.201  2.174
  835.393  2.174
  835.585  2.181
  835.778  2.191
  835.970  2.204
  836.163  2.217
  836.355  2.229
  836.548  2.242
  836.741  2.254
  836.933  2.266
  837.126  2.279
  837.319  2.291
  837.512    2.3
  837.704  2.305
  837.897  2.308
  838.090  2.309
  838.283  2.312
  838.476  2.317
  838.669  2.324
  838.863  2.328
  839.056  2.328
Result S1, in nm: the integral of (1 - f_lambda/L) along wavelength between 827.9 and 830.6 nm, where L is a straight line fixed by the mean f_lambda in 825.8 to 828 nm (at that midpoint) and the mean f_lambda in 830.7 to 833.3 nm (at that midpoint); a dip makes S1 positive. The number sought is 0.04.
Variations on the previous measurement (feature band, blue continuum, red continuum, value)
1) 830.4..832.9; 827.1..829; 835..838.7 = 0.059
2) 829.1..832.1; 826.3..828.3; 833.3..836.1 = 0.069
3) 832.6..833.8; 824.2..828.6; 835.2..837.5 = 0.009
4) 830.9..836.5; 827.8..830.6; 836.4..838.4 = 0.128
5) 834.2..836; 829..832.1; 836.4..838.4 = 0.062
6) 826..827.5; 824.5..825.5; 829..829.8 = 0.007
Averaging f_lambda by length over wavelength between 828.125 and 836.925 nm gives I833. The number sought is 2.25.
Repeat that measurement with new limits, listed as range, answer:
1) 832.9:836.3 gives 2.22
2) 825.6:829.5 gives 2.35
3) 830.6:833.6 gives 2.26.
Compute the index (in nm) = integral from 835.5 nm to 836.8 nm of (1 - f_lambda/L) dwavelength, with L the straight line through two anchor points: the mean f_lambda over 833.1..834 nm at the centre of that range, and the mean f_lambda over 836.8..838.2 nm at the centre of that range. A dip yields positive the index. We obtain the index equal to 0.04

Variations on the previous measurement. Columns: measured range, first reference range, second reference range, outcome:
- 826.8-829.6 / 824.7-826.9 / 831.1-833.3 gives 0.017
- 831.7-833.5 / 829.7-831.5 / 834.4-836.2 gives -0.047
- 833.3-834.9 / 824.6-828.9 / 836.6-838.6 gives 0.065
